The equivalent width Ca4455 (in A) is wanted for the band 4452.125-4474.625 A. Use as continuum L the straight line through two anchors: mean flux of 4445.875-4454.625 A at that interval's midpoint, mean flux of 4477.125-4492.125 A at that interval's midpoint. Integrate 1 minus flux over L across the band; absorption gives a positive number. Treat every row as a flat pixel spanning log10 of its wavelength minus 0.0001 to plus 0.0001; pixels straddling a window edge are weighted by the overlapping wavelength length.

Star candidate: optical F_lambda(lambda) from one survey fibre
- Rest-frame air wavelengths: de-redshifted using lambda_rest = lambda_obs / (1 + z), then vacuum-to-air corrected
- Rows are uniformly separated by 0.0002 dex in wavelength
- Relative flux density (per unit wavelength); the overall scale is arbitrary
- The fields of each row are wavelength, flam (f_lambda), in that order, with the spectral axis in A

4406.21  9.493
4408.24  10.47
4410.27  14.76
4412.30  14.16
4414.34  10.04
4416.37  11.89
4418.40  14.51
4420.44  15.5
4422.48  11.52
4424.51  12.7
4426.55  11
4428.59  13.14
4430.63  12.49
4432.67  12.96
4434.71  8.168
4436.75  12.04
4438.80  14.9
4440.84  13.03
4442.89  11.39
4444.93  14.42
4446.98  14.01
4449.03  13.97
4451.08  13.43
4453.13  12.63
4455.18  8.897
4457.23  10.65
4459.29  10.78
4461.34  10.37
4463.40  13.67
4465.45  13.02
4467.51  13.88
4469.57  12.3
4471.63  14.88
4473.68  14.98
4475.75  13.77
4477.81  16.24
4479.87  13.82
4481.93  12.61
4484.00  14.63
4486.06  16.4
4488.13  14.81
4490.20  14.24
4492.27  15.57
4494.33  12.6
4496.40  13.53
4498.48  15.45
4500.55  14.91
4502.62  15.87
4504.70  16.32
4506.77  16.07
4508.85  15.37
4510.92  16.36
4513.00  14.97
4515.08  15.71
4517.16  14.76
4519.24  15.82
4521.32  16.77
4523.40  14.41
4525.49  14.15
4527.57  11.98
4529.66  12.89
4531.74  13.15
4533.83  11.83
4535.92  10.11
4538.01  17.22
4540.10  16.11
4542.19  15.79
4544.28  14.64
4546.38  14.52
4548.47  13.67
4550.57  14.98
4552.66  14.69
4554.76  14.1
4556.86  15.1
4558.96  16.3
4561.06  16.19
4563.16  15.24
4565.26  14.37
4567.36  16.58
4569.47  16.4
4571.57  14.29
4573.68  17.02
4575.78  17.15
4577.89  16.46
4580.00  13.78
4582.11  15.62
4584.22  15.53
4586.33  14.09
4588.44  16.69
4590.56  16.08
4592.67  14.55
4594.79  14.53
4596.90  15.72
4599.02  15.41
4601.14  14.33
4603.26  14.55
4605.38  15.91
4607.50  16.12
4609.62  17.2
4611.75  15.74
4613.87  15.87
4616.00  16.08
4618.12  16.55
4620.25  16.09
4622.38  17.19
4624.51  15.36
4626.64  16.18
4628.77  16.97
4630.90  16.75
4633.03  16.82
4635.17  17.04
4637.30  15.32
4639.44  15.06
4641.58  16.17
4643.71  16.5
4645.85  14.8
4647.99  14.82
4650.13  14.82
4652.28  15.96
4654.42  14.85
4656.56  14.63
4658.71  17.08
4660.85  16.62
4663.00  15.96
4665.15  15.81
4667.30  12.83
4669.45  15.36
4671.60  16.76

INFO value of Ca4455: 2.4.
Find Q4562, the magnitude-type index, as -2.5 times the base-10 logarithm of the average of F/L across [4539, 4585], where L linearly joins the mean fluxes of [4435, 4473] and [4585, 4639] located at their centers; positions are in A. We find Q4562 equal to -0.04 mag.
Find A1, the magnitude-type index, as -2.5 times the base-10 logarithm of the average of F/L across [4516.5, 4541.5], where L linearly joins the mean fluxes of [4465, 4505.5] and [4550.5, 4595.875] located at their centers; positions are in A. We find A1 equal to 0.06 mag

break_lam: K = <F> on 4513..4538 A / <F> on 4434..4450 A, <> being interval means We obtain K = 1.1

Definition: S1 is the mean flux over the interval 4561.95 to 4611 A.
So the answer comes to 15.6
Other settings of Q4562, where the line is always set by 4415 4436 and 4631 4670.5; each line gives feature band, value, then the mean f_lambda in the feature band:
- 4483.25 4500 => -0.11 mag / 14.7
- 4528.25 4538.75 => 0.08 mag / 12.9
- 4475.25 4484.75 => -0.09 mag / 14.2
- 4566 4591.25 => -0.09 mag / 15.8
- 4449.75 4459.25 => 0.12 mag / 11.4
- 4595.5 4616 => -0.05 mag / 15.7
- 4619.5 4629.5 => -0.08 mag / 16.3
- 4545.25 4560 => -0.04 mag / 14.8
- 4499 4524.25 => -0.15 mag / 15.6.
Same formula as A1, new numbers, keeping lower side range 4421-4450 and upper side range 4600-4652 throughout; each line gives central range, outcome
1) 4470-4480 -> -0.108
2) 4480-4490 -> -0.081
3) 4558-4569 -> -0.066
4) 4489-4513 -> -0.103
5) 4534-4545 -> -0.010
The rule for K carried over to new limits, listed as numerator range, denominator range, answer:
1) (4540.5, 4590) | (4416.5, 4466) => 1.23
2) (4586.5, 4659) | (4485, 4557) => 1.07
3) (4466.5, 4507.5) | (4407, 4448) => 1.16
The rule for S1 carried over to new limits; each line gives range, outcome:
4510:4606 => 15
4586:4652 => 15.8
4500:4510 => 15.8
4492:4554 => 14.7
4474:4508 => 14.8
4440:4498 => 13.4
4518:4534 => 14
